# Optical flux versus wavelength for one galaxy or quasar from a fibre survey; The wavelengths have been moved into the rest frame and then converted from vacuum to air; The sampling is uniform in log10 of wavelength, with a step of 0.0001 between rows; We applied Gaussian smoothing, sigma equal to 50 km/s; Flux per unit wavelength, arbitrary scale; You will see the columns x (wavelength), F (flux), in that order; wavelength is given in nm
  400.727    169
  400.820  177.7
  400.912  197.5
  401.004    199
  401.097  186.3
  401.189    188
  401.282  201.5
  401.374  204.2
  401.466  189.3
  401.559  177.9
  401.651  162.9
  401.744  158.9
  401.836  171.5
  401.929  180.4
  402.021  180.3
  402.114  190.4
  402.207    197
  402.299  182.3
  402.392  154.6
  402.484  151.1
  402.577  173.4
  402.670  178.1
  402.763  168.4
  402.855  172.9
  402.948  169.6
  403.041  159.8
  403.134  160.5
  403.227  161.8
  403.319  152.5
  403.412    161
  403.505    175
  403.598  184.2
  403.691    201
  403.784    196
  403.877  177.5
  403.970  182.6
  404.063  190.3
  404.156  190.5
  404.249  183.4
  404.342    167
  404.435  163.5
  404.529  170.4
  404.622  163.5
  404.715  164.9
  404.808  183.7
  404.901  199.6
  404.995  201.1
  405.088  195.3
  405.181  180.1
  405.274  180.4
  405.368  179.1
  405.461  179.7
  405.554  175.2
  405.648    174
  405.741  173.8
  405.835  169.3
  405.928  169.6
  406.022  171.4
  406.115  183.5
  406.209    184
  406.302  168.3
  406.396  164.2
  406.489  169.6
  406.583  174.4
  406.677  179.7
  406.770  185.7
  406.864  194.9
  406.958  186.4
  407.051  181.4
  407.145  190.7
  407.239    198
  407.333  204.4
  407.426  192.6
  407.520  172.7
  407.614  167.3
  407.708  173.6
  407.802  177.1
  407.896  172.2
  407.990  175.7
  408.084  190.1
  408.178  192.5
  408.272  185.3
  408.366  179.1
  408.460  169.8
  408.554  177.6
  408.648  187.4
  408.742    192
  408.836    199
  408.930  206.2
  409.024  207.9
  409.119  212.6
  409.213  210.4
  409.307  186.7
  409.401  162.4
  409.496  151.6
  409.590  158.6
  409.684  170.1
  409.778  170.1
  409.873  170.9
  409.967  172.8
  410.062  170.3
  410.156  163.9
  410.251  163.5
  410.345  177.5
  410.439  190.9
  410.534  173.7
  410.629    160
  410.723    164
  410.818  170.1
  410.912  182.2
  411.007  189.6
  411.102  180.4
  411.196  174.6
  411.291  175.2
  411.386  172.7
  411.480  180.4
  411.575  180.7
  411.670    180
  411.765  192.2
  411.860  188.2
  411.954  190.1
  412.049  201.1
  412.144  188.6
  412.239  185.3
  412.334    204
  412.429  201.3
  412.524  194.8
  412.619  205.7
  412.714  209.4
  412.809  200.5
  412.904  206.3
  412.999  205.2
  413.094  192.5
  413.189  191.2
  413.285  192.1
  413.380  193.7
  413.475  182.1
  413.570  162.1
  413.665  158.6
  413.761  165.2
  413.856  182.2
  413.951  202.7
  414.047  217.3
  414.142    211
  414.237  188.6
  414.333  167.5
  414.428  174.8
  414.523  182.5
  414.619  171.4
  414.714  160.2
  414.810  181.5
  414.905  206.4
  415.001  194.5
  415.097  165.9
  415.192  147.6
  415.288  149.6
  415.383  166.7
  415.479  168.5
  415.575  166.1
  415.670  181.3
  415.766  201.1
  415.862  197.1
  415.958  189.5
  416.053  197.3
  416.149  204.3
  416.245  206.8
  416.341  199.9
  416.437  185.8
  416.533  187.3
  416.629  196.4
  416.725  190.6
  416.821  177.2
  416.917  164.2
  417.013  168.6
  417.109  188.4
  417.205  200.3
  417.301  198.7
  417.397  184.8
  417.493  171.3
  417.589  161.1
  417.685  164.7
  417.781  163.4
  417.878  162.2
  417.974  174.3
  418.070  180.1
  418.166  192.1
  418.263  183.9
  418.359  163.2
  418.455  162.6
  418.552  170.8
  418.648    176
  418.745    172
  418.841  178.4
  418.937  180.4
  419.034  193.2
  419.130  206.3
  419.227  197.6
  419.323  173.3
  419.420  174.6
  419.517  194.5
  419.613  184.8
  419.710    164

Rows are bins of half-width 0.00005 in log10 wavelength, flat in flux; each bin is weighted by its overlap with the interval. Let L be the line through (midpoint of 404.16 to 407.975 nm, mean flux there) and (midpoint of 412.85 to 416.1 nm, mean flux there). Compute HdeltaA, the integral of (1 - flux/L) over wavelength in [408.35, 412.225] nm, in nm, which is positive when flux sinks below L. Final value 0.015 nm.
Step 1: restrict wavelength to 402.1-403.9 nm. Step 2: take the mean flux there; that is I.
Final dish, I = 173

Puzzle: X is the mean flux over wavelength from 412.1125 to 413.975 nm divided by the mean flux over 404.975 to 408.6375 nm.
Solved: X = 1.1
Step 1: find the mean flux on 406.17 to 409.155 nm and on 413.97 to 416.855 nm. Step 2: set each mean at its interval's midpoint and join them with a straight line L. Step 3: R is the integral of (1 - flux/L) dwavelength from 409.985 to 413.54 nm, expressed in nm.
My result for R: -0.018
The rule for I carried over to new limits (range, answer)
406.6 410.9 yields 181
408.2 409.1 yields 190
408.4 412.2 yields 180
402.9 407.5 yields 179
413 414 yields 183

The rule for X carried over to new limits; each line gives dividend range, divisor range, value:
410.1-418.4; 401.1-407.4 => 1.03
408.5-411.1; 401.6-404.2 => 1.03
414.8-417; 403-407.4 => 1.03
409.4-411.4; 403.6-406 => 0.95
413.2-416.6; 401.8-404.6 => 1.05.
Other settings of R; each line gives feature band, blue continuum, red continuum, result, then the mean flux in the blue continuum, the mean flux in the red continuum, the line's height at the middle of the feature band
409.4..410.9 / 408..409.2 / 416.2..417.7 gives 0.171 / 192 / 185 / 190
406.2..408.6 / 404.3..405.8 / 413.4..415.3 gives -0.035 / 178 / 179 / 178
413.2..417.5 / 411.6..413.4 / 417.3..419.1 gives 0.041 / 196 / 175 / 185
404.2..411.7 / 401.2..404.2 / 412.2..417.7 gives 0.059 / 177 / 186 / 181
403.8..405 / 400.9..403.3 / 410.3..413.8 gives -0.004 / 177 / 186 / 179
